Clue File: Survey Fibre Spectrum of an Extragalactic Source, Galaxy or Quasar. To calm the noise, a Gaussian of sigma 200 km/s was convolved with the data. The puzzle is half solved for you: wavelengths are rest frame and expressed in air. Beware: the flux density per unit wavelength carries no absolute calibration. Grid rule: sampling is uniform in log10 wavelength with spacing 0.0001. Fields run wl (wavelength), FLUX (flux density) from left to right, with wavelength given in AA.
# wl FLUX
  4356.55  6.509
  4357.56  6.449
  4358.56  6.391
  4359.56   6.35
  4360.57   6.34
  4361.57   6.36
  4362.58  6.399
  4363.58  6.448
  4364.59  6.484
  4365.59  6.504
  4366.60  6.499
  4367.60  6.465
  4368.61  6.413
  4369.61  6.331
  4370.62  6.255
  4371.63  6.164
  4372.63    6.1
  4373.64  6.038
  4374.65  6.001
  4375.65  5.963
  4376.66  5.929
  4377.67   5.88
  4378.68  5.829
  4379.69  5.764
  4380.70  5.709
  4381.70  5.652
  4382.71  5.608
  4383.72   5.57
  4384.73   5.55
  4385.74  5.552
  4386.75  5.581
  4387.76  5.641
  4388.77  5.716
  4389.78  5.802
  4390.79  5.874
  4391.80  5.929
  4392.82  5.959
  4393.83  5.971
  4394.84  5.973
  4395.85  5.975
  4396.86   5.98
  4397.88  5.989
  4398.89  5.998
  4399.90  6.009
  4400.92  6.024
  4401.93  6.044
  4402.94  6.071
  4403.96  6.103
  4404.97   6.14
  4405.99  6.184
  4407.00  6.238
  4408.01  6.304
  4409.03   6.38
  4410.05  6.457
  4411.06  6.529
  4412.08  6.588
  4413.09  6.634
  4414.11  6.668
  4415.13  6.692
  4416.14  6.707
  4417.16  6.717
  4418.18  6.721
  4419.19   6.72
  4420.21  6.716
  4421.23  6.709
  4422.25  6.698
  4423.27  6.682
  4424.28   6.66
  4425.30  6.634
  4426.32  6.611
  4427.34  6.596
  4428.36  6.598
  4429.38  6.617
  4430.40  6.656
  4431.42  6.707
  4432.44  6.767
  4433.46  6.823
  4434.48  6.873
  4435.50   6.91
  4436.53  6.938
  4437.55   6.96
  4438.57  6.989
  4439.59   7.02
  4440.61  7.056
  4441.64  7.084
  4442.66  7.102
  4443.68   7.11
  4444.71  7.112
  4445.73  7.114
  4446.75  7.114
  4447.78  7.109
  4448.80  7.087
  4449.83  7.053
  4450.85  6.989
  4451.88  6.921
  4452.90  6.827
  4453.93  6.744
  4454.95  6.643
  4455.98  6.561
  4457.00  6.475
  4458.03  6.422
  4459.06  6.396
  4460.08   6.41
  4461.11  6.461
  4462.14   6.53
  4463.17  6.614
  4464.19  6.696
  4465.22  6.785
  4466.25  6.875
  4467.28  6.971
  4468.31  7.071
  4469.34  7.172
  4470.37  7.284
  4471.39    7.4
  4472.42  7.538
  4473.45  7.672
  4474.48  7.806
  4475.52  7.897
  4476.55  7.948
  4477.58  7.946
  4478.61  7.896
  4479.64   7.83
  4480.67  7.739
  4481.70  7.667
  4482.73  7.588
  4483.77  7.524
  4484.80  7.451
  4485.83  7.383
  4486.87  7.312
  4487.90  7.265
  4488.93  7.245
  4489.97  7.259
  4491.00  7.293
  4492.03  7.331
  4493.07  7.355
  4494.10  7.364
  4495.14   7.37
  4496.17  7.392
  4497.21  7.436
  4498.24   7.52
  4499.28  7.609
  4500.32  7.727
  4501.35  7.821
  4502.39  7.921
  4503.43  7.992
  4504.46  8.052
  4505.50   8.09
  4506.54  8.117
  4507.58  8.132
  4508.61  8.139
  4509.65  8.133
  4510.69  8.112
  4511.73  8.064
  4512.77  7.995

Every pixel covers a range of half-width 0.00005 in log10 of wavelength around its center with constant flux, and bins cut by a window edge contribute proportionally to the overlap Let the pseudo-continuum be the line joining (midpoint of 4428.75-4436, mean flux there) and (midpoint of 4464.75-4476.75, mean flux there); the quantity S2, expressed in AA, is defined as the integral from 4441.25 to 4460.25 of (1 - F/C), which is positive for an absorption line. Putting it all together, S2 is 0.48 AA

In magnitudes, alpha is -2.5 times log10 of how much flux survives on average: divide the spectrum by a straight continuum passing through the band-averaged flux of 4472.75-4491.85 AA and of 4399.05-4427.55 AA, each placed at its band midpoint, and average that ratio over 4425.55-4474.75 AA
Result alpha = 0.03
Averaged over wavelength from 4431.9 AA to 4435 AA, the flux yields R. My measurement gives 6.83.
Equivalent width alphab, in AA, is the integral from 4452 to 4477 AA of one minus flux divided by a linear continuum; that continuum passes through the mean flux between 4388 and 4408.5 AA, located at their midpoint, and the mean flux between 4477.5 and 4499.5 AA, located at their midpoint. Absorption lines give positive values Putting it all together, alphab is 0.5 AA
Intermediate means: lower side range 6.01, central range 6.96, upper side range 7.48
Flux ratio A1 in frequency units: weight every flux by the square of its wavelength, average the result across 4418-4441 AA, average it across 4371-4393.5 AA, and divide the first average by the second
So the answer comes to 1.19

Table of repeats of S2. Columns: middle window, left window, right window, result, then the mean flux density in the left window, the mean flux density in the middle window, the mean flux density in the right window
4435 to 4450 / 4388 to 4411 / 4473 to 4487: -0.3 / 6.06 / 7.05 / 7.7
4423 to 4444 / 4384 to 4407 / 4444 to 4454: -0.4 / 5.92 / 6.83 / 7.02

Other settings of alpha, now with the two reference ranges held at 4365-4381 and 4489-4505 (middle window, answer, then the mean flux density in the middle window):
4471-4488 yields -0.043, 7.65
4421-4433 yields 0.013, 6.66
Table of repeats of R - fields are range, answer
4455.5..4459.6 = 6.47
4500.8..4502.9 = 7.88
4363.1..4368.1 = 6.48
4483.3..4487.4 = 7.42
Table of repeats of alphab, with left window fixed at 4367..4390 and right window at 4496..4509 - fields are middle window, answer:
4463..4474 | 0.3 AA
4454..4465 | 1.0 AA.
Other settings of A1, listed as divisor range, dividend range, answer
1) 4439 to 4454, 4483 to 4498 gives 1.07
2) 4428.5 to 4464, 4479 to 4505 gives 1.13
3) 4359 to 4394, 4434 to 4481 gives 1.22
